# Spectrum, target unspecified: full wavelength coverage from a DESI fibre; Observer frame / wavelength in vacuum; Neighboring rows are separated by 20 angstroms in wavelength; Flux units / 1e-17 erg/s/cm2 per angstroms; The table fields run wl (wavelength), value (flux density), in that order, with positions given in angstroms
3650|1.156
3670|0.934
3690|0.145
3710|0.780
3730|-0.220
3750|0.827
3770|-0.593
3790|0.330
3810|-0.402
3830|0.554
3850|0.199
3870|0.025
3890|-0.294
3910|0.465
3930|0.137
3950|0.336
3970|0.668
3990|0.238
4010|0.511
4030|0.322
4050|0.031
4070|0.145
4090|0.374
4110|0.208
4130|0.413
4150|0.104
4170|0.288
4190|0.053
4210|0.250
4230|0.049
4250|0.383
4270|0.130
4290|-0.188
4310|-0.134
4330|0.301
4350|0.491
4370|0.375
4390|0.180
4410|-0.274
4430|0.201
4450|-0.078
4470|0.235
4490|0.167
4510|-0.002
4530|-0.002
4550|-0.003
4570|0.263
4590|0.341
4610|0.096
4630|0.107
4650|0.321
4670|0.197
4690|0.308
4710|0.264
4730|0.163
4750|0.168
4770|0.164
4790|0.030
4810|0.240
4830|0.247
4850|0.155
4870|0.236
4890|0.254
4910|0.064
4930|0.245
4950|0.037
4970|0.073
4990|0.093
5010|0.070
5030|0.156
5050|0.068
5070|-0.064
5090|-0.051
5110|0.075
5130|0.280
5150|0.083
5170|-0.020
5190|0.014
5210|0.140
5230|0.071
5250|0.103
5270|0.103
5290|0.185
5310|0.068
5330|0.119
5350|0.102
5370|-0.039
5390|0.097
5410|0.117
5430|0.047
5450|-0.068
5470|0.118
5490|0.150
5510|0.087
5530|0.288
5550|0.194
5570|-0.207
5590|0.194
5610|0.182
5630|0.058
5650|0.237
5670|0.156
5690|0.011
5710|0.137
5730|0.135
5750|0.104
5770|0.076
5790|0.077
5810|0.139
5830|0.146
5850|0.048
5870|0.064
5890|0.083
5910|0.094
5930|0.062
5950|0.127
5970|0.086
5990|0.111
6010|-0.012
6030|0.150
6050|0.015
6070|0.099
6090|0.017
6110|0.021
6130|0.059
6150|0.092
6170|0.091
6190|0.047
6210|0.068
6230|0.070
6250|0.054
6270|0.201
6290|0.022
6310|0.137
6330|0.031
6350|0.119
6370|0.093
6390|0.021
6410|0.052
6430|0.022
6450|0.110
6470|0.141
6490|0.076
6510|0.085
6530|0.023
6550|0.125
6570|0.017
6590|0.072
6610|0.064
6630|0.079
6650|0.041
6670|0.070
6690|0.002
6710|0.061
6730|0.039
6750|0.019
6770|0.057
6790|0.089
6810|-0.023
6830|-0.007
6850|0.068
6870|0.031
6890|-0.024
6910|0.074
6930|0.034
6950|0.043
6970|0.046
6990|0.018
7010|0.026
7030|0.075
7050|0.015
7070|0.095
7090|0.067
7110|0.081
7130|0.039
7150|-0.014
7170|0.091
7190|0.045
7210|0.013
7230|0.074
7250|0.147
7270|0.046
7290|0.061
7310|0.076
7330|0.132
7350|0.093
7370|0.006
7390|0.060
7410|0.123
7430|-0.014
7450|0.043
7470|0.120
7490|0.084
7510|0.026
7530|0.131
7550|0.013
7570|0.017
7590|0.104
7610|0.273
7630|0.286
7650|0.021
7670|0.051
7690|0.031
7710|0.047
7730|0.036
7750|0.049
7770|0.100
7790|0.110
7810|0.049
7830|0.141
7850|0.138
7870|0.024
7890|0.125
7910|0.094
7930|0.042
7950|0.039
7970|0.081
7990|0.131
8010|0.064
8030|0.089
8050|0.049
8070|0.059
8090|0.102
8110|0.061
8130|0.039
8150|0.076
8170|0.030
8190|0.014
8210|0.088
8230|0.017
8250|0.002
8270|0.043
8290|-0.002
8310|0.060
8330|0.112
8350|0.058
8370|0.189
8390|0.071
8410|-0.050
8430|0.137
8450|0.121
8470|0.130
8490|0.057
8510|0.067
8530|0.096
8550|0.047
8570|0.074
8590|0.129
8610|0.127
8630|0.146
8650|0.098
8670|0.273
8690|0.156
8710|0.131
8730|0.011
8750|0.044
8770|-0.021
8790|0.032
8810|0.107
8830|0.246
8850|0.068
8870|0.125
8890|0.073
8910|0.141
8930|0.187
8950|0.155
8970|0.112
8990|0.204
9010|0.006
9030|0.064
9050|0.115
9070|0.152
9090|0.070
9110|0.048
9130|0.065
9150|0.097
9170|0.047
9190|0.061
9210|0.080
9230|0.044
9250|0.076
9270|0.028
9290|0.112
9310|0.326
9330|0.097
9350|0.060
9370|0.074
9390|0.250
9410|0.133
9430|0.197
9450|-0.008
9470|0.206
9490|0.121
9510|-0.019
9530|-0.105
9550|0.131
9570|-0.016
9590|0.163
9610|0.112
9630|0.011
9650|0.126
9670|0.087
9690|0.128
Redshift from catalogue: 1.25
